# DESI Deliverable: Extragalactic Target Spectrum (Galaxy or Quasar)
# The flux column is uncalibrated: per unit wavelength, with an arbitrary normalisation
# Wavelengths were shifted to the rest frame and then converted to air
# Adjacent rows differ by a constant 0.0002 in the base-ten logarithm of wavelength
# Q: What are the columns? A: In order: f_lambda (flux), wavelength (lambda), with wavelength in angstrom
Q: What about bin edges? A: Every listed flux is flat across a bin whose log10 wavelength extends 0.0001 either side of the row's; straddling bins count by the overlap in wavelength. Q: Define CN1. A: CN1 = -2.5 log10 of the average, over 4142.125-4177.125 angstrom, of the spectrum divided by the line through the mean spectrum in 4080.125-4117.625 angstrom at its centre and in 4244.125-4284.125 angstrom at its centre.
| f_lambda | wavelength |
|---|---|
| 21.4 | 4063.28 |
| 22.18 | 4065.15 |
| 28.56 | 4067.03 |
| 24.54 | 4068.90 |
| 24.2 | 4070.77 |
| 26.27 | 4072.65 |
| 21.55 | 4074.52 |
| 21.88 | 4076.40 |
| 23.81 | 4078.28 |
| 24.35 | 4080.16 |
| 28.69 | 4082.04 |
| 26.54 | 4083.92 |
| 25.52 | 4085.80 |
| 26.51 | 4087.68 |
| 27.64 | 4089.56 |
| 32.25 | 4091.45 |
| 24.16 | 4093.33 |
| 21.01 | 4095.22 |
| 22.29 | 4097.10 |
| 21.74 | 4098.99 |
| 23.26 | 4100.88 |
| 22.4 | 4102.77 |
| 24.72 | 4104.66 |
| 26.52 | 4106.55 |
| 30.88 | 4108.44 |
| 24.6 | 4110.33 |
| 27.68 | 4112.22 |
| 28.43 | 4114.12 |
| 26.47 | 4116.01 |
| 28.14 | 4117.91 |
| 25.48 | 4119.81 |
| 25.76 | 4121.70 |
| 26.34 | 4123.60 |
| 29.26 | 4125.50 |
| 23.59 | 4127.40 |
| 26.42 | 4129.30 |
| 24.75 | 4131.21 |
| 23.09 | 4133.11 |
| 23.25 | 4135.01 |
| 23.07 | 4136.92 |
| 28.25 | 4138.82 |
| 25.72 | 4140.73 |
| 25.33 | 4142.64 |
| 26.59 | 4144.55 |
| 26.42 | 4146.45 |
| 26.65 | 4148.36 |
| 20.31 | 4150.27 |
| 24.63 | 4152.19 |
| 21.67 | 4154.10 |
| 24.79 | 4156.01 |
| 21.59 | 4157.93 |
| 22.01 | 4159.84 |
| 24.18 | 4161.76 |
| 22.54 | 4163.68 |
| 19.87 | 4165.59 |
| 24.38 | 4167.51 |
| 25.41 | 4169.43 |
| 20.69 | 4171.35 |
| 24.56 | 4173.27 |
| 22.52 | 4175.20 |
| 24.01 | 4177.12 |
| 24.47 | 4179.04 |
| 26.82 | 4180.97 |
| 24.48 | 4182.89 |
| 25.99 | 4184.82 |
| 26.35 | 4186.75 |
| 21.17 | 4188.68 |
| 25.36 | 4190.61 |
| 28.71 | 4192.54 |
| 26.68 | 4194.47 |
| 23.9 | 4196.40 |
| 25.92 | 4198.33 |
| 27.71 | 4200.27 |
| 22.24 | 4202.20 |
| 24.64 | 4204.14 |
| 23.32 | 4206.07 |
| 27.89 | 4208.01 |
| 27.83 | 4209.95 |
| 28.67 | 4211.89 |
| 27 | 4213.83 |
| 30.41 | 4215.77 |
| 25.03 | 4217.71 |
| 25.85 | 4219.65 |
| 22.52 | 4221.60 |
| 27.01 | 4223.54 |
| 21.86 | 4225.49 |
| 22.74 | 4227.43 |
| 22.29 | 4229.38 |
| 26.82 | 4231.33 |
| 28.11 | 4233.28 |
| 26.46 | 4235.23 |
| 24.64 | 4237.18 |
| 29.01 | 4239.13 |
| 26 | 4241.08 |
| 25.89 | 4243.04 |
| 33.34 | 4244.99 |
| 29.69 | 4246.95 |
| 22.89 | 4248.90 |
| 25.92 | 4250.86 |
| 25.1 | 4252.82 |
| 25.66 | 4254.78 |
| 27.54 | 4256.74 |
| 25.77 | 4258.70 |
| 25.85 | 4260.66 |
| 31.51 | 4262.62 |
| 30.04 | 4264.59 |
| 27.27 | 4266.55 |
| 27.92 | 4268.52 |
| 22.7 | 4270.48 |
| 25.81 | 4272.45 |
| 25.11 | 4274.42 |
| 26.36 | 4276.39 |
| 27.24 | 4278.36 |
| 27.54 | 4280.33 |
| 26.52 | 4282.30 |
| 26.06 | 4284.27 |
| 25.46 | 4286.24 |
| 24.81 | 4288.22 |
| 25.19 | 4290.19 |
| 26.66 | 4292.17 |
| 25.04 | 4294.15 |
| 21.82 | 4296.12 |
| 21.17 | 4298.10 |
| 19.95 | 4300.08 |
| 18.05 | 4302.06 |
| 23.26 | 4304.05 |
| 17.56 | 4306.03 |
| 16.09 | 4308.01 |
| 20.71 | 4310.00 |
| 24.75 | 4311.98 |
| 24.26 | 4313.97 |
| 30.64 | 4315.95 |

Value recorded 0.12 mag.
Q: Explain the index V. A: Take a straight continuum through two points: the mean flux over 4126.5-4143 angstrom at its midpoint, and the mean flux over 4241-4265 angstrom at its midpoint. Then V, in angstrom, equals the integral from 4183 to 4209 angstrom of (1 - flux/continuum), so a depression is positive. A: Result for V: 0.7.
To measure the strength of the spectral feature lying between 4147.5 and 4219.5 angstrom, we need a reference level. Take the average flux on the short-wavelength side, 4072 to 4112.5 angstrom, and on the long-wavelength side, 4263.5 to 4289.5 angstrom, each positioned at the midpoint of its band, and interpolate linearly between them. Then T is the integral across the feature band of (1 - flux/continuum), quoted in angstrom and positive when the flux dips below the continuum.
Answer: 2.9 angstrom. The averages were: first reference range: 25.2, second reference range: 26.4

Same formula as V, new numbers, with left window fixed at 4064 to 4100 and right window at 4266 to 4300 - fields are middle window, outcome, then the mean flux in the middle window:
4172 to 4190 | 0.5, 24.4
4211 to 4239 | -0.7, 25.8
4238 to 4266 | -2.4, 27.4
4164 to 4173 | 0.8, 22.8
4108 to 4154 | -1.4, 25.7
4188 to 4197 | -0.1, 25.4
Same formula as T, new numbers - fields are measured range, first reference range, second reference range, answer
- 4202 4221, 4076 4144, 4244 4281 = 0.11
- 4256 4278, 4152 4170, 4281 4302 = -2.81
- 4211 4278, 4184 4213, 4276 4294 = -1.22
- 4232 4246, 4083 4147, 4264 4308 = -1.63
